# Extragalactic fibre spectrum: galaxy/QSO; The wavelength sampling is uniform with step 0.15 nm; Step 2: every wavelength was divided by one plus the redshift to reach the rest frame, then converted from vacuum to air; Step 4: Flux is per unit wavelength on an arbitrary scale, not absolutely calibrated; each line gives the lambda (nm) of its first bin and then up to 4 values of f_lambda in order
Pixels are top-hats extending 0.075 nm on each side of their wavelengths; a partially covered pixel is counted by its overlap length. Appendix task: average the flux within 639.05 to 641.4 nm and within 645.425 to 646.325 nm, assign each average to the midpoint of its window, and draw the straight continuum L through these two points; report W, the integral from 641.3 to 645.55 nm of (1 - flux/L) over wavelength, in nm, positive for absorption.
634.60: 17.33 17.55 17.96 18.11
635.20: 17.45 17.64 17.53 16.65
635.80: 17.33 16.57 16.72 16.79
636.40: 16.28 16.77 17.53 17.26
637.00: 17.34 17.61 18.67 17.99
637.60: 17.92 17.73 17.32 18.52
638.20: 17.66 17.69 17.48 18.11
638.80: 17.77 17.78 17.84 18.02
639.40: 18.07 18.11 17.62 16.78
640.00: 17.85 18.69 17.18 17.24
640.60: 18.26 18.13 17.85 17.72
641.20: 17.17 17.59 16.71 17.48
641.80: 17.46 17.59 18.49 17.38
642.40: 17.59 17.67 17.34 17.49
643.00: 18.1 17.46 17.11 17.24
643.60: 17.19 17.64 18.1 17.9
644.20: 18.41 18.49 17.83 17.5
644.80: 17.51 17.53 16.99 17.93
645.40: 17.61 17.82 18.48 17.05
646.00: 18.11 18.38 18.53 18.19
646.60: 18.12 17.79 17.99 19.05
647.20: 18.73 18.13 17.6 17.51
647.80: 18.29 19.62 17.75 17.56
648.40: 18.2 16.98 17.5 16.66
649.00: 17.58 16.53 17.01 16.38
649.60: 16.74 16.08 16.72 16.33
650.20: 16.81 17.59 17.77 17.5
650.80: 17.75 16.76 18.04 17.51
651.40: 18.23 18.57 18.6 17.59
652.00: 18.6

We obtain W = 0.07 nm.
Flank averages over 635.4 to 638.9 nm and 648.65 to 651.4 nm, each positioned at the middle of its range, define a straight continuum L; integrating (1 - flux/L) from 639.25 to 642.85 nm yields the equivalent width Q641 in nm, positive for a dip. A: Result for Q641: -0.06 nm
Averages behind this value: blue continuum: 17.4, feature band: 17.7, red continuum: 17.1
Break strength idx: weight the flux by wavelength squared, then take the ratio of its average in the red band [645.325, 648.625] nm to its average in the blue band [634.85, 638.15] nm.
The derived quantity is 1.1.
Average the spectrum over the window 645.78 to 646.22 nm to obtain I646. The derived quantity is 17.8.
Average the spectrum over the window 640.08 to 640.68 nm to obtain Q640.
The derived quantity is 17.8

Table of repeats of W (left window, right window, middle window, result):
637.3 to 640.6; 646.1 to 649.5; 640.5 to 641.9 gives 0.02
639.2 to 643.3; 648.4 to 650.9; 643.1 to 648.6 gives -0.19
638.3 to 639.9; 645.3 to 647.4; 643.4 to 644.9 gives 0.02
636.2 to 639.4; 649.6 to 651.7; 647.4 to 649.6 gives -0.01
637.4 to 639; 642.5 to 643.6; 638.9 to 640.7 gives -0.01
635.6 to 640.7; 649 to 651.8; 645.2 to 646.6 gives -0.05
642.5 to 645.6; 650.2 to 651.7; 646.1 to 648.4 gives -0.07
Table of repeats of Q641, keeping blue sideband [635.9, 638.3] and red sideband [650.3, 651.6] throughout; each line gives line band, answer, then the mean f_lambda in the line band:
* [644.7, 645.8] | 0.00 nm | 17.7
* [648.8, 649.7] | 0.05 nm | 16.8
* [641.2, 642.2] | 0.00 nm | 17.5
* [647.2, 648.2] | -0.03 nm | 18.2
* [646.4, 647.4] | -0.04 nm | 18.3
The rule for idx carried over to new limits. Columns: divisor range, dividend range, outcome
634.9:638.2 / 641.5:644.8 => 1.03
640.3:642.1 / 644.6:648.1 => 1.04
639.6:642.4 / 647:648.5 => 1.06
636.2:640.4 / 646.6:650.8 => 1.02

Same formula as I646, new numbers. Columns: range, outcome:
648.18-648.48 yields 17.9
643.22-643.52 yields 17.2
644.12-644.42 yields 18.4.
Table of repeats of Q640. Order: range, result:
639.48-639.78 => 17.8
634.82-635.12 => 18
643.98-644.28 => 18.2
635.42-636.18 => 17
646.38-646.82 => 18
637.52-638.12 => 17.9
